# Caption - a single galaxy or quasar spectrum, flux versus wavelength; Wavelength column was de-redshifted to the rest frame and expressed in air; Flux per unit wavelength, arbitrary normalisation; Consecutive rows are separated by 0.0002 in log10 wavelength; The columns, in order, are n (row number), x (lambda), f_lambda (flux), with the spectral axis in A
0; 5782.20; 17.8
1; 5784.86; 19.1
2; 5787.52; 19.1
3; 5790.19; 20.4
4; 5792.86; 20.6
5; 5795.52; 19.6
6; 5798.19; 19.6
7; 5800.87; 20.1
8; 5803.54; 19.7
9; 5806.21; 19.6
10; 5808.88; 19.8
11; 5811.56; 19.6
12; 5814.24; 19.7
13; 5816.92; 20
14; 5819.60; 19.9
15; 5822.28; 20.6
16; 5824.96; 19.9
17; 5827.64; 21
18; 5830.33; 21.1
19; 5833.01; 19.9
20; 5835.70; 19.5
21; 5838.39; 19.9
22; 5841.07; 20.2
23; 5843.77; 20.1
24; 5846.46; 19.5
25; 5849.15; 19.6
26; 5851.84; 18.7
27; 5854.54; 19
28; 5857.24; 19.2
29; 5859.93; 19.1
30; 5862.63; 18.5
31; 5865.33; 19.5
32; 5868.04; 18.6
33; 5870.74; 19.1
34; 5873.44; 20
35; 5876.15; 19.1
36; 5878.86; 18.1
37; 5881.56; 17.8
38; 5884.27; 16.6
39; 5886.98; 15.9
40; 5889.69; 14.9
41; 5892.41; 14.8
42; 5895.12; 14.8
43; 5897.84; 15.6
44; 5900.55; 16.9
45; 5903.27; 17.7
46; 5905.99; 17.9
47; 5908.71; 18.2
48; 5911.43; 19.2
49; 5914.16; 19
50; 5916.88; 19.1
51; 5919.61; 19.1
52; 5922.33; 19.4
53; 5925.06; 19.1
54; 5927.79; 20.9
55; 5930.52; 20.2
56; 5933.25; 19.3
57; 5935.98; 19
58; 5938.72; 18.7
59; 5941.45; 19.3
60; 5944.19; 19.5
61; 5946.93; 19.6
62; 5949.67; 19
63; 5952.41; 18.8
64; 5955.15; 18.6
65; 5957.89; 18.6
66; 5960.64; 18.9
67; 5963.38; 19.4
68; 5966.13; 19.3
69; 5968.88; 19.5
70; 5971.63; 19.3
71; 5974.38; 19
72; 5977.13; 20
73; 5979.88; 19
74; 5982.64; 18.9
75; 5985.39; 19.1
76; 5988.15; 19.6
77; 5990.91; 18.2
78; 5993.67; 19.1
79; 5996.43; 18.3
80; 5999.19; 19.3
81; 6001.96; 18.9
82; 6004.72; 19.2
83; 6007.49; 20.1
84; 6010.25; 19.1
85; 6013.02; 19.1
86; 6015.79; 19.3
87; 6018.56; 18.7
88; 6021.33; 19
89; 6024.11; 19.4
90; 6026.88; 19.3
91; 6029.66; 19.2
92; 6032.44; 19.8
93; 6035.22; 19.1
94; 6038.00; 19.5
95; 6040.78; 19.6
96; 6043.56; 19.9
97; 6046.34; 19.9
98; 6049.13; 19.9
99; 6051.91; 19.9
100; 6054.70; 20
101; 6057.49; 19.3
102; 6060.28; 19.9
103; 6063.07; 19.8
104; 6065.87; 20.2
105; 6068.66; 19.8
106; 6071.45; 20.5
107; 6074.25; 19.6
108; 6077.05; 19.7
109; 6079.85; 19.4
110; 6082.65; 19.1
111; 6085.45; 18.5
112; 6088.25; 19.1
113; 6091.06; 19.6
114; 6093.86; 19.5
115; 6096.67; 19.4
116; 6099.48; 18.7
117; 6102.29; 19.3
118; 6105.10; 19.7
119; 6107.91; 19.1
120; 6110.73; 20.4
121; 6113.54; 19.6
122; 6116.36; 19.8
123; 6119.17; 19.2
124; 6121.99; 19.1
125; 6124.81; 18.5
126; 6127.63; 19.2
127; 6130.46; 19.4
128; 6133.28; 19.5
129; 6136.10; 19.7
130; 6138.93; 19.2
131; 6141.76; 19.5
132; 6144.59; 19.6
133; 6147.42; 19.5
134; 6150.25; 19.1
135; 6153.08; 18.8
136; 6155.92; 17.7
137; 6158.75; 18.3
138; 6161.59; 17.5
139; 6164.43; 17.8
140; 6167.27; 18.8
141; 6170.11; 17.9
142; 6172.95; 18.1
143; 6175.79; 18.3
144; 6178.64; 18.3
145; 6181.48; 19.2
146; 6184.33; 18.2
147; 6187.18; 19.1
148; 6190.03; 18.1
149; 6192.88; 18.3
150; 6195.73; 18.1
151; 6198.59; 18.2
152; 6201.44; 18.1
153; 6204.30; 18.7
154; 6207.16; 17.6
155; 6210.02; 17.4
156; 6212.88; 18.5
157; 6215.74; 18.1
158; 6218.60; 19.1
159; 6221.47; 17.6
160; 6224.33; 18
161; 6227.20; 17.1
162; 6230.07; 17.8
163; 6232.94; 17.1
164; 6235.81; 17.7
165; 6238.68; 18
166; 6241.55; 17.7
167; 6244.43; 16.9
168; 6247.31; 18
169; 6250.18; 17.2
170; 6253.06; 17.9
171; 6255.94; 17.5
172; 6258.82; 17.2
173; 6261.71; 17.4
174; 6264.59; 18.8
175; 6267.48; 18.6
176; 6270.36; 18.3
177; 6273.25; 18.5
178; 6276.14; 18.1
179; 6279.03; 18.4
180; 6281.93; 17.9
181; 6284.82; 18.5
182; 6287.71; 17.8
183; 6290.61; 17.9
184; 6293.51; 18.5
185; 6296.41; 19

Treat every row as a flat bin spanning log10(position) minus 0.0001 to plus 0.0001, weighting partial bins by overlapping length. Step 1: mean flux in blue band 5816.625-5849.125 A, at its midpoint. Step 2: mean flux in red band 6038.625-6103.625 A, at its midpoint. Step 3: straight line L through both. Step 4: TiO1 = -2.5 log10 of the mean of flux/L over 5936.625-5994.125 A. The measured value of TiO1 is 0.04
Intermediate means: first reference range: 20.1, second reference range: 19.6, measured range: 19.1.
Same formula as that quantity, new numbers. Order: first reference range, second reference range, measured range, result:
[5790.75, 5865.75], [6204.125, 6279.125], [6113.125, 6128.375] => -0.045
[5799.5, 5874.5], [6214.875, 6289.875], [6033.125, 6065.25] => -0.054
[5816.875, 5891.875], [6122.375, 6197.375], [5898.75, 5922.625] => 0.033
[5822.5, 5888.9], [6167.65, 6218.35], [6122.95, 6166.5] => -0.028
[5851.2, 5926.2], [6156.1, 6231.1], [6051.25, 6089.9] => -0.087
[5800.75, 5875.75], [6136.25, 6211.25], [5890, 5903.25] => 0.234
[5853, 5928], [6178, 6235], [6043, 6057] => -0.102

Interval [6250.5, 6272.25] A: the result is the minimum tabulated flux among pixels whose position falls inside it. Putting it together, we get 17.2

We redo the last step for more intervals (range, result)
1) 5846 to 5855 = 18.7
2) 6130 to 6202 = 17.5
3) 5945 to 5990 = 18.6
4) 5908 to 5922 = 18.2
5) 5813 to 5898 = 14.8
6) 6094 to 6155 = 18.5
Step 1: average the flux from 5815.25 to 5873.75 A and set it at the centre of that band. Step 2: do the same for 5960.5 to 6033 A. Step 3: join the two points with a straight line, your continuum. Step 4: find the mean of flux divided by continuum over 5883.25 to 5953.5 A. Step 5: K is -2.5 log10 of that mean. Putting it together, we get 0.07 mag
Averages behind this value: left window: 19.7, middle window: 18.2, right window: 19.2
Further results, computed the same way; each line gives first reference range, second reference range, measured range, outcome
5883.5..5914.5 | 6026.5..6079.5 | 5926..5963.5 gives -0.098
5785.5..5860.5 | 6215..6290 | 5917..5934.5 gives -0.015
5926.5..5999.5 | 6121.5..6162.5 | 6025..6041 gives -0.016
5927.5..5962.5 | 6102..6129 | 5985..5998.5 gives 0.023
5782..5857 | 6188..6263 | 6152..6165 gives 0.009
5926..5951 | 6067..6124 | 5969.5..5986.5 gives 0.014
